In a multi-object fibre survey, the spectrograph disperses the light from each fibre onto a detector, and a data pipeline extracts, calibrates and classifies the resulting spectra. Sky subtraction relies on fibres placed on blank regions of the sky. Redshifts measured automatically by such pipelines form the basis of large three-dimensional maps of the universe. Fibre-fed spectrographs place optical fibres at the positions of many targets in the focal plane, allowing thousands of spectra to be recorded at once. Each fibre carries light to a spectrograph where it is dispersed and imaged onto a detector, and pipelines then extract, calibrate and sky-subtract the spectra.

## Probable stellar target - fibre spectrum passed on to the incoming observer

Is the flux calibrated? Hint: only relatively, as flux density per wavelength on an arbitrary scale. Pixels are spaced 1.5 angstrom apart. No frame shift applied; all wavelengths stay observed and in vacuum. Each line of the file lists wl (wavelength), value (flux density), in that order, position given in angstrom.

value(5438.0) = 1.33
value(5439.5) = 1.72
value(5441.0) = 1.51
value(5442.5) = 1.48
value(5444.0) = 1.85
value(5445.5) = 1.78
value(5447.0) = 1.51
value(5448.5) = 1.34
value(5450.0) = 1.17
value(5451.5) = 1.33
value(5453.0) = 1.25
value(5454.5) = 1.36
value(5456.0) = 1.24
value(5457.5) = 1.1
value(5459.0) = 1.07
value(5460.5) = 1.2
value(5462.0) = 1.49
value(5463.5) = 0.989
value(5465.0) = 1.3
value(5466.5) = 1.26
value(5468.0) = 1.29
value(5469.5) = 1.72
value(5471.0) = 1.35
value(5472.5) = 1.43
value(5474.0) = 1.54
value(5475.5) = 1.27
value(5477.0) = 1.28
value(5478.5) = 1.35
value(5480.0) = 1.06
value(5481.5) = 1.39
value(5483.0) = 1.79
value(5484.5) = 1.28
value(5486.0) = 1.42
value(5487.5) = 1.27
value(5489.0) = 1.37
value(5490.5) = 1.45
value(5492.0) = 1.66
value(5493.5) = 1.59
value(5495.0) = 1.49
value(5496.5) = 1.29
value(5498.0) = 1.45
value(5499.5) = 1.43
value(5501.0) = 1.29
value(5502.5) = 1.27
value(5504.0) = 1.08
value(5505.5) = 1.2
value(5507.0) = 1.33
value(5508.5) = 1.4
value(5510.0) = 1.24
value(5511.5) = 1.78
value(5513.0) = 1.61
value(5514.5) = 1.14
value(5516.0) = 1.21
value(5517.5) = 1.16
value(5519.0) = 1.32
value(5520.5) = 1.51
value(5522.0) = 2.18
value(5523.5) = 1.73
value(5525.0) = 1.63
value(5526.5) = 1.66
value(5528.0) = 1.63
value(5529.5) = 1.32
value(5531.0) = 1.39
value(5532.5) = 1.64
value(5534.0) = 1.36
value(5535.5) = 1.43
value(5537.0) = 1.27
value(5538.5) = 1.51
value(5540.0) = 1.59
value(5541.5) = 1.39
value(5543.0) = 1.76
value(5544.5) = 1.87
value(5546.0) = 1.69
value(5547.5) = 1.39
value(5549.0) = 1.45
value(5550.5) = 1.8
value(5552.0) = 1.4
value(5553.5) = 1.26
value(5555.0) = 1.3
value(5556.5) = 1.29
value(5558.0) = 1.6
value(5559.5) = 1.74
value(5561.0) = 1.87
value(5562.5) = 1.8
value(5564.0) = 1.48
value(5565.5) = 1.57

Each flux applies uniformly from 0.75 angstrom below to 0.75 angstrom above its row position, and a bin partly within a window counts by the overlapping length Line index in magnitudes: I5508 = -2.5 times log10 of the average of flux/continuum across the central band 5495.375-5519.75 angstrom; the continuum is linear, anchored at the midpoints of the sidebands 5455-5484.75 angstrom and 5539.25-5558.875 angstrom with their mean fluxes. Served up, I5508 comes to 0.071 mag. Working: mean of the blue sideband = 1.32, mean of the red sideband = 1.52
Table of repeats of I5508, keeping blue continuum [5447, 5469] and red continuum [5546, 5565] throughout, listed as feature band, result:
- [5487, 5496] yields -0.09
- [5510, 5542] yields -0.03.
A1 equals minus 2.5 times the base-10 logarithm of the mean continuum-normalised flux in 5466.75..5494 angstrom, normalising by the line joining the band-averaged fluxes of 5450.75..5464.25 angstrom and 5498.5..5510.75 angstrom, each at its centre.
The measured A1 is -0.130 mag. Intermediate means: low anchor 1.23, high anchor 1.28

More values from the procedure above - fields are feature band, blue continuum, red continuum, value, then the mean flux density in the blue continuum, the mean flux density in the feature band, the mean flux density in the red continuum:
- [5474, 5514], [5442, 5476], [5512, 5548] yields 0.04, 1.36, 1.39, 1.52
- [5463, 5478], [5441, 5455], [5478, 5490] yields 0.04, 1.46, 1.35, 1.37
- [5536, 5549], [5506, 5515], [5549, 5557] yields -0.10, 1.42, 1.55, 1.42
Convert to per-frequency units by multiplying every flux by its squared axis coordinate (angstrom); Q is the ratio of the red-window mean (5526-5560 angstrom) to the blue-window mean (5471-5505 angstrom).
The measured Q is 1.1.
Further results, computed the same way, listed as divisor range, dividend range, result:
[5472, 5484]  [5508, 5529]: 1.11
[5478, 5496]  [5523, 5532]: 1.11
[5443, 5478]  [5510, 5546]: 1.15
